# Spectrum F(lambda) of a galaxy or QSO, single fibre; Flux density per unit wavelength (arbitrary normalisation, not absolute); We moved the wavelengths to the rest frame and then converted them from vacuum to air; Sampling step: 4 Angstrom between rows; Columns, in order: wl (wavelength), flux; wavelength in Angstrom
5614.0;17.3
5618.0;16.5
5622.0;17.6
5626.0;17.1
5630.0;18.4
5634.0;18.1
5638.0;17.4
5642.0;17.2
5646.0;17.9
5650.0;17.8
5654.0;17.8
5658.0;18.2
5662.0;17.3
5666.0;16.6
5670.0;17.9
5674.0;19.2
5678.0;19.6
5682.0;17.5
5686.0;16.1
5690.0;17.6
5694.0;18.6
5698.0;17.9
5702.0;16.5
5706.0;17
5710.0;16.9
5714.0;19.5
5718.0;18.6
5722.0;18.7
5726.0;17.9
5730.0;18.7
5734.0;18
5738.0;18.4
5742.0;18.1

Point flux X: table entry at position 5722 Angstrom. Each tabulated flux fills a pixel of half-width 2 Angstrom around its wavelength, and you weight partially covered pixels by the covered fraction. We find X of 18.7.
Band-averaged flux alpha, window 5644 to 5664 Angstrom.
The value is 17.8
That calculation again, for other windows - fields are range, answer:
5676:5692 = 17.7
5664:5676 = 17.9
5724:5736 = 18.2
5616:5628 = 17.1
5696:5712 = 17.1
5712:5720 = 19.1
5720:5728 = 18.3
